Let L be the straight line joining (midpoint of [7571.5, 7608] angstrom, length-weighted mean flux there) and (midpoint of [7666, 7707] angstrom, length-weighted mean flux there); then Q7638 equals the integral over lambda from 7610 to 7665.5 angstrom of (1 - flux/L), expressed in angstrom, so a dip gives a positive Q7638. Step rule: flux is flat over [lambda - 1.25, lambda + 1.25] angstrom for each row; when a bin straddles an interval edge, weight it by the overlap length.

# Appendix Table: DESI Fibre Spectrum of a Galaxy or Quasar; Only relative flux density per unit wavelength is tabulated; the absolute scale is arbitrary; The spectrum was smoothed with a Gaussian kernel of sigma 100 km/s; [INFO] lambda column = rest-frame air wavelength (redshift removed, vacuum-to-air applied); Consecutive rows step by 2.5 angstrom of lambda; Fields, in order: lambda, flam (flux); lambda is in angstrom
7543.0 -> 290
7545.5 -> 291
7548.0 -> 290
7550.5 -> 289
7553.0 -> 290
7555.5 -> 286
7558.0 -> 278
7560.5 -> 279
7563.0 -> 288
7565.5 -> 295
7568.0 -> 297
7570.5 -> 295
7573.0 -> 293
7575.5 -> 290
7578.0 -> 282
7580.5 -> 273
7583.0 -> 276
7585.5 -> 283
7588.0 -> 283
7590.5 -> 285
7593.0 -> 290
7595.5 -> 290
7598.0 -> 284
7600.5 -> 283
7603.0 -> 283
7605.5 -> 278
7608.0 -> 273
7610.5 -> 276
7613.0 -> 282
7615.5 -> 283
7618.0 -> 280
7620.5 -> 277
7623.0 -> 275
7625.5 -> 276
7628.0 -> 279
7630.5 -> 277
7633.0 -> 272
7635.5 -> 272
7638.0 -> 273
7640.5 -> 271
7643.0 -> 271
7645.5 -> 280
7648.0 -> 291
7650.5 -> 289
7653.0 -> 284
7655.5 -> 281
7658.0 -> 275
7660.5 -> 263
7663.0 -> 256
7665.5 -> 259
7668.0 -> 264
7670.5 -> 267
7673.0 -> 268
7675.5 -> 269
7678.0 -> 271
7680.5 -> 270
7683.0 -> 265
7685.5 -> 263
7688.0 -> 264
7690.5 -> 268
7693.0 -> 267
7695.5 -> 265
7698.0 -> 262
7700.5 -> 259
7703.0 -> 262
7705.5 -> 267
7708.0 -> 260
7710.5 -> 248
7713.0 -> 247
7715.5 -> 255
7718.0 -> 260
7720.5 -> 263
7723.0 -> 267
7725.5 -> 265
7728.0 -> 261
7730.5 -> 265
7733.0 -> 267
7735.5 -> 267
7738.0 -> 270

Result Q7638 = -0.3 angstrom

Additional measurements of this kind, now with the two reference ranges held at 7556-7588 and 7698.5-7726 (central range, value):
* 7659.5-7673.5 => 0.3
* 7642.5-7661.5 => -0.6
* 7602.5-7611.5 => 0.1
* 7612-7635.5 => -0.1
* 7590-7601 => -0.2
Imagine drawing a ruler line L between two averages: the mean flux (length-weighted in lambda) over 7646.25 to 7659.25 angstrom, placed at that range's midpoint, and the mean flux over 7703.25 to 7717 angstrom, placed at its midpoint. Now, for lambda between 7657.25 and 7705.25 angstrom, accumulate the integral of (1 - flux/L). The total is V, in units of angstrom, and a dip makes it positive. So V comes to 0.85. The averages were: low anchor 284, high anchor 256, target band 265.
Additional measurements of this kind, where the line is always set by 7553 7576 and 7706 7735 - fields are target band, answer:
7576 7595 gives 0.18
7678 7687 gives 0.02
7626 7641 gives 0.11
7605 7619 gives 0.08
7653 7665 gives 0.08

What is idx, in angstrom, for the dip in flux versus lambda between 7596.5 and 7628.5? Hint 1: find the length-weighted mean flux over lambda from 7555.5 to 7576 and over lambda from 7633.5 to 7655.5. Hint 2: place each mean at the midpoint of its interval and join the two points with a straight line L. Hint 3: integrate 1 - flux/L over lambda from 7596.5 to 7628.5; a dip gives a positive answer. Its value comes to 0.4 angstrom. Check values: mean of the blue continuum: 289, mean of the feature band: 279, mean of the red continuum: 279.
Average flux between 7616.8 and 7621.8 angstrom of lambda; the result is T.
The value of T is 278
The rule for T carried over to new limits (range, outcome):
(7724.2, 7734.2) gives 264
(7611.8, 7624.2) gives 279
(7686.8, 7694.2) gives 266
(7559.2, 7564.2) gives 283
